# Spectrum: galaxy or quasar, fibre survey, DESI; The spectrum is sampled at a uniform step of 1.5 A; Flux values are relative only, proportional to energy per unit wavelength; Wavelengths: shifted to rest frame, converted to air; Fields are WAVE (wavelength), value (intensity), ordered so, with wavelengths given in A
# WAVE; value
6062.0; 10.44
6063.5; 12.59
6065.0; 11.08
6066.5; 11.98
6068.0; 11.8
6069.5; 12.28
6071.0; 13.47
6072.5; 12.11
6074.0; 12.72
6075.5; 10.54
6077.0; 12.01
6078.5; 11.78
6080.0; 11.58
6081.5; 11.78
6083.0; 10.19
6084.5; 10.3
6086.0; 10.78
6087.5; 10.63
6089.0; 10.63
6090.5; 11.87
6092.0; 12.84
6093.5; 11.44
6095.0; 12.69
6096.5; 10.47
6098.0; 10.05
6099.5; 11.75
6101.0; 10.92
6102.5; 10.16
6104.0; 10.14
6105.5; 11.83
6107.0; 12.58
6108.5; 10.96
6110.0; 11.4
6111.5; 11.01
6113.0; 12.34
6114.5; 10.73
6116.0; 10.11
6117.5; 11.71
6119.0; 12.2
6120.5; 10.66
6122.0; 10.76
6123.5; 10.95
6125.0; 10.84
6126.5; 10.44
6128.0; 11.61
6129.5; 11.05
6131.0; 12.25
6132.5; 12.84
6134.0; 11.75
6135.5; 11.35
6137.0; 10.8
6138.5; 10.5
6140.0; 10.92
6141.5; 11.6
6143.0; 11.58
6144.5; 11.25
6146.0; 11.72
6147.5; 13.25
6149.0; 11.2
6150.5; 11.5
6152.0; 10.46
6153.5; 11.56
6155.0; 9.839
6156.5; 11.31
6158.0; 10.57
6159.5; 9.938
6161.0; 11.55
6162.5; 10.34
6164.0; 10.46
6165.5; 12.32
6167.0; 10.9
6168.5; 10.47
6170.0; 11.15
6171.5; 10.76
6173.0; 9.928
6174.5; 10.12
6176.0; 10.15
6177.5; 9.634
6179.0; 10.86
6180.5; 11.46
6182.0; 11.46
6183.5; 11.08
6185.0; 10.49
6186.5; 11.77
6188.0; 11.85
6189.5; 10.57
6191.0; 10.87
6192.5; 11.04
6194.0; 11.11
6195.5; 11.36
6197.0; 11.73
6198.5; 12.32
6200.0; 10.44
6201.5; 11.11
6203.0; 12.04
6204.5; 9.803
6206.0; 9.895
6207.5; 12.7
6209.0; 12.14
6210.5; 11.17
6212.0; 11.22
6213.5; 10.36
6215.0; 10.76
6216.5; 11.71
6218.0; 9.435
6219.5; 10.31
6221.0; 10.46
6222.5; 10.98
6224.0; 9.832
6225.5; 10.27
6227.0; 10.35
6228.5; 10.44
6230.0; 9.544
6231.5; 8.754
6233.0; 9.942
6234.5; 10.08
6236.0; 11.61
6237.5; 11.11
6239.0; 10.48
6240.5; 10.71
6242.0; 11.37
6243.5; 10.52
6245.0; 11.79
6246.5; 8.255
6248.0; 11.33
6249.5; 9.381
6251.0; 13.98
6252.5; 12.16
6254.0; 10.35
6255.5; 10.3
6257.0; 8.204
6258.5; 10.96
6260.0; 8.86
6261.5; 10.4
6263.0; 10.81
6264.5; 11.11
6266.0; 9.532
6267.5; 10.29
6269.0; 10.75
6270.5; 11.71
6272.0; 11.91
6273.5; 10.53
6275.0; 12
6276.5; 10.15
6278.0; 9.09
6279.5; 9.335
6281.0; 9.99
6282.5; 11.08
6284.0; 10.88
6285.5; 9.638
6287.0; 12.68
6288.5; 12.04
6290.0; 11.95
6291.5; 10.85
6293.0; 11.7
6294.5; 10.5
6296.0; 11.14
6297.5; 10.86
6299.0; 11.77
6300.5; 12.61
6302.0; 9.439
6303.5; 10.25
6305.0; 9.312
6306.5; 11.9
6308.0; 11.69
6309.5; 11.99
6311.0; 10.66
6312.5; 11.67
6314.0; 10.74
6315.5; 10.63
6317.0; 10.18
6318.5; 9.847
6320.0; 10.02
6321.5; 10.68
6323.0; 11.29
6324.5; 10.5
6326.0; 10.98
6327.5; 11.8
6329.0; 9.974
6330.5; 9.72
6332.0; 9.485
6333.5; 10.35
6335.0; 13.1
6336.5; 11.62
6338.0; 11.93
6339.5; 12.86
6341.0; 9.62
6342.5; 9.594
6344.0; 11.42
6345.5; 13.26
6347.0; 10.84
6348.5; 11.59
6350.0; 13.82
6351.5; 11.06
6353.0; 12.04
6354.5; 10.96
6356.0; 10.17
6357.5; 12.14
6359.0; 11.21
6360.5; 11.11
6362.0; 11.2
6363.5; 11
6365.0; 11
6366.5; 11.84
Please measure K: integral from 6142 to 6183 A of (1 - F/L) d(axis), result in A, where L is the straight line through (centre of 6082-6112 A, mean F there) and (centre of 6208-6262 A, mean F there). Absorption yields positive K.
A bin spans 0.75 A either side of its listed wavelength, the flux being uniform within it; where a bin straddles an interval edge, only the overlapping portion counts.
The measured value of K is -0.4 A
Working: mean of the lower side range 11.1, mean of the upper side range 10.6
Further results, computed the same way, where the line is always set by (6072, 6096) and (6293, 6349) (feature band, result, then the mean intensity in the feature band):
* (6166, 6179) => 0.96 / 10.5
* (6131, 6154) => -0.32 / 11.5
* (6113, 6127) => 0.47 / 11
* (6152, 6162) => 0.50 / 10.8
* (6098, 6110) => 0.32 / 11.1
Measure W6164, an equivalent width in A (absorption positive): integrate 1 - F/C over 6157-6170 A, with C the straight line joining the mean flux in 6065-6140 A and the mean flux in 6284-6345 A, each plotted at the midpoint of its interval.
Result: 0.5 A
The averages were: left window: 11.4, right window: 11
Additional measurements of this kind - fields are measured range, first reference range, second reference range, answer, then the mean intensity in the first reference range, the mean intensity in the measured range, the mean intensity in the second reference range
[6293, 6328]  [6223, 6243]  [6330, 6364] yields 0.35 A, 10.4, 10.9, 11.3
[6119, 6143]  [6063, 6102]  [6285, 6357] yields 0.39 A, 11.5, 11.3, 11.1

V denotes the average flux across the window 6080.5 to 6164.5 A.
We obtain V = 11.2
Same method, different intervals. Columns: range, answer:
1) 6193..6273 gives 10.7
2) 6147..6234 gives 10.8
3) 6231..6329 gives 10.8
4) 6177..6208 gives 11.1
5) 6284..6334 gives 10.9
